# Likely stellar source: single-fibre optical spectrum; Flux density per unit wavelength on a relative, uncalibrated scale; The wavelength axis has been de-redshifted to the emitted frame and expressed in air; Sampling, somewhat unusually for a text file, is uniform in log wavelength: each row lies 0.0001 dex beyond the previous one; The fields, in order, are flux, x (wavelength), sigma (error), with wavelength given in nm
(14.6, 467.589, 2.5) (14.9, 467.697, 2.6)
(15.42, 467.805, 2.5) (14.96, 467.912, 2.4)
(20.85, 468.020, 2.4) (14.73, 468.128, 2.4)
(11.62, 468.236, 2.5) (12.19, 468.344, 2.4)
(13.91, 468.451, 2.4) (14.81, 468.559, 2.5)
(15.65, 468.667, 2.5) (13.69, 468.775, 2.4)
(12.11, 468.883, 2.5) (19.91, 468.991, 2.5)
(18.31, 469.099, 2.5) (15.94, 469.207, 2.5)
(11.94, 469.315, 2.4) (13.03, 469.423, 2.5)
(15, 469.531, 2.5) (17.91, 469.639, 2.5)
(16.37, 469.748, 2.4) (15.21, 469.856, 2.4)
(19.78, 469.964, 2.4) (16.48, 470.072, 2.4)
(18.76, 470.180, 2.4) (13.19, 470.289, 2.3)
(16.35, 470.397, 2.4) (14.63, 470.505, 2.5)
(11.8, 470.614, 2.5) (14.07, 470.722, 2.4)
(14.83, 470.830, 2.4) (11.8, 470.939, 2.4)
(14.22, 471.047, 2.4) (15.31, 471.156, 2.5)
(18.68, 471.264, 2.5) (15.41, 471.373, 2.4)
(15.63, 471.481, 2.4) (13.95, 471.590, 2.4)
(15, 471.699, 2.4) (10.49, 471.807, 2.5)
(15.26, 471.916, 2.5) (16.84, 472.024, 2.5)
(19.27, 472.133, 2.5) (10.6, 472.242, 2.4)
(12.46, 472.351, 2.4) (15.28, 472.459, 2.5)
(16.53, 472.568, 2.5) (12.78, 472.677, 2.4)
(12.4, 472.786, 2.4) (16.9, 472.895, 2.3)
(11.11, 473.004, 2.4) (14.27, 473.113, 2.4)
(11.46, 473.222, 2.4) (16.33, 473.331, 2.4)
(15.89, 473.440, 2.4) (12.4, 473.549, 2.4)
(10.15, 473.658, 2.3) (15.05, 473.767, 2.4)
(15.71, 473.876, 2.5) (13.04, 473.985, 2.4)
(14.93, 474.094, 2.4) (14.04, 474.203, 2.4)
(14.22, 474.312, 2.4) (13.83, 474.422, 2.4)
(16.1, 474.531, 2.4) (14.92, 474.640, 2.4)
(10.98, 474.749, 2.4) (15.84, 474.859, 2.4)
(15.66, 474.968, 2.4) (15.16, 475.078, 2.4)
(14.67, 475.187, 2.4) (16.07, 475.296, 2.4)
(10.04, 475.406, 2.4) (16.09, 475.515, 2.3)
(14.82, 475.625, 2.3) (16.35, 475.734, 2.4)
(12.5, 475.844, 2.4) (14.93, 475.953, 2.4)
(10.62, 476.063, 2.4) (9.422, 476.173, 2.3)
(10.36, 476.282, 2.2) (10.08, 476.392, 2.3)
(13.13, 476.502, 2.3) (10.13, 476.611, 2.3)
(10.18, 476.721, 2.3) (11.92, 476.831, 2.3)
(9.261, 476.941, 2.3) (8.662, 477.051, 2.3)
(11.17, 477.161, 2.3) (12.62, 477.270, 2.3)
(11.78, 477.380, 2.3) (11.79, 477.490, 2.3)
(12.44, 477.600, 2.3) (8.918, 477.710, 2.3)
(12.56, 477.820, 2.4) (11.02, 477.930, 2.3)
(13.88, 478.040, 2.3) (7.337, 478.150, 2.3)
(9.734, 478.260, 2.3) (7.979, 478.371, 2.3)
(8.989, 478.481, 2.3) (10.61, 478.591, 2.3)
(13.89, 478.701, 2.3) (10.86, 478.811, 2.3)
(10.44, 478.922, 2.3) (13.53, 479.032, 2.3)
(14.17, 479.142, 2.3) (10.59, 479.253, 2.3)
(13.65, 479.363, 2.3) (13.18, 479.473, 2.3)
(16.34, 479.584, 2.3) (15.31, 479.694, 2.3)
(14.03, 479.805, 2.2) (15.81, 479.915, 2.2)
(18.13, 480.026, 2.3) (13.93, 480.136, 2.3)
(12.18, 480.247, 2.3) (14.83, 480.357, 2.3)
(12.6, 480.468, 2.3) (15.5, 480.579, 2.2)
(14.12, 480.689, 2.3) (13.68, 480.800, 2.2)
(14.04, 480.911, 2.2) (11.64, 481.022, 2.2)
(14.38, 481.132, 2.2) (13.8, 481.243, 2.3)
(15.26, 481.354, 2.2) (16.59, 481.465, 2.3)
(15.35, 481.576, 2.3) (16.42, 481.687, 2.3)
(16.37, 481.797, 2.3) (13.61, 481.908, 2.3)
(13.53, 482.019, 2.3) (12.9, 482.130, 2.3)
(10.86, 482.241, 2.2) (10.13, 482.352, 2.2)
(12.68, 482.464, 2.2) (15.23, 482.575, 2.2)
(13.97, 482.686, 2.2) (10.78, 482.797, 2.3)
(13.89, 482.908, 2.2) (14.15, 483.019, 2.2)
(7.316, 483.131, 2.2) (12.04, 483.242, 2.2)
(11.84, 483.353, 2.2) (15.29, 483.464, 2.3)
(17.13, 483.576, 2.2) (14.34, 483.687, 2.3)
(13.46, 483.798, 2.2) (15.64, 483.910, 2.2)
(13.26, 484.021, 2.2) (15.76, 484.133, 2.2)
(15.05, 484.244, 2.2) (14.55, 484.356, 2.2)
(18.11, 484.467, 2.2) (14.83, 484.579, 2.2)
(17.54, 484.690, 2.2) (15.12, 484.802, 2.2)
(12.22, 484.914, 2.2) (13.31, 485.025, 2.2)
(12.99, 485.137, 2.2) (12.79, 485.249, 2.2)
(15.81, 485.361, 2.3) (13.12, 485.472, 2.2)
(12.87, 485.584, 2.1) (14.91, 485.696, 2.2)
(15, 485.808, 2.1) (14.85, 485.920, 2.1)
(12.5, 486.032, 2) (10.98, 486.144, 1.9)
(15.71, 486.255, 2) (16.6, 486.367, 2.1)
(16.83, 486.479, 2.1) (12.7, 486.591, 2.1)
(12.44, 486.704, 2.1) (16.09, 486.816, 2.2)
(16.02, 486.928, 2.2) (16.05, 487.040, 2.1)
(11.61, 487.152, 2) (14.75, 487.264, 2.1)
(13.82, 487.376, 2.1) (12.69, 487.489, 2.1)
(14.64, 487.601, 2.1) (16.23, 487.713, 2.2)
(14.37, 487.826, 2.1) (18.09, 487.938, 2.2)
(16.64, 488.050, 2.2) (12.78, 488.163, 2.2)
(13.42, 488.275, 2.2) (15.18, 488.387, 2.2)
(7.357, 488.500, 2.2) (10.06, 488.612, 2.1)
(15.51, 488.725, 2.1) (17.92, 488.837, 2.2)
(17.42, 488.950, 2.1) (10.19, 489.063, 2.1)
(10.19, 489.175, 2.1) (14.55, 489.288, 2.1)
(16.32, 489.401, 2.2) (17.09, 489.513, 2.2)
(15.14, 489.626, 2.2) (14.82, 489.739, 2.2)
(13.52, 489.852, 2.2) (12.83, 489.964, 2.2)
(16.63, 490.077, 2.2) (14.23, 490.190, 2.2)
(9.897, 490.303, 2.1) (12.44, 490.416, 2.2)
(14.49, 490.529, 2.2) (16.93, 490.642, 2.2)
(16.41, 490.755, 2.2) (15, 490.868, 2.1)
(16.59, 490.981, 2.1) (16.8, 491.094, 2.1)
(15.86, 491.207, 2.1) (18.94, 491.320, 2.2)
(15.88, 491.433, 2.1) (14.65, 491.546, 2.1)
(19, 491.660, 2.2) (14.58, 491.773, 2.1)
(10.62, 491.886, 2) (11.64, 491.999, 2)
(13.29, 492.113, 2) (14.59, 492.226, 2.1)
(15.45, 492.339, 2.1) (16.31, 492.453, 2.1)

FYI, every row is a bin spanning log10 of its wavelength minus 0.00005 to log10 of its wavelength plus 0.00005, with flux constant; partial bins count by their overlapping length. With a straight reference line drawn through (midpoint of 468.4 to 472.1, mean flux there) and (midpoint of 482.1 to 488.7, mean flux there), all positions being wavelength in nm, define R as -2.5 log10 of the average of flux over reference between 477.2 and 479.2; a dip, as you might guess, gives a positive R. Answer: 0.28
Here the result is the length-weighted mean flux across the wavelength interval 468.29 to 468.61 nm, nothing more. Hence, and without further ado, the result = 13.7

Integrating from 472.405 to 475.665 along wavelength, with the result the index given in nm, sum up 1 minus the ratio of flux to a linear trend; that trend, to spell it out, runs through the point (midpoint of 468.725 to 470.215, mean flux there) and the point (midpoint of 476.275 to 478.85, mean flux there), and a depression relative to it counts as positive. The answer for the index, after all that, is -0.29 nm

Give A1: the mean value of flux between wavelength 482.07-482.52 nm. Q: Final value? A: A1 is 11.6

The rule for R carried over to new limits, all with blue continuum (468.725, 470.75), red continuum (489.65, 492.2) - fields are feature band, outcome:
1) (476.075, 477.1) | 0.42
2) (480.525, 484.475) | 0.09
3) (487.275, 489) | 0.03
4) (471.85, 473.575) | 0.08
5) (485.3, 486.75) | 0.06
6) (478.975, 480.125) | 0.05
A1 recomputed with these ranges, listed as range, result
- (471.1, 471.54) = 16.2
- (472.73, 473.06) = 13.5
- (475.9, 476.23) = 11.6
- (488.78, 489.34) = 14.1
